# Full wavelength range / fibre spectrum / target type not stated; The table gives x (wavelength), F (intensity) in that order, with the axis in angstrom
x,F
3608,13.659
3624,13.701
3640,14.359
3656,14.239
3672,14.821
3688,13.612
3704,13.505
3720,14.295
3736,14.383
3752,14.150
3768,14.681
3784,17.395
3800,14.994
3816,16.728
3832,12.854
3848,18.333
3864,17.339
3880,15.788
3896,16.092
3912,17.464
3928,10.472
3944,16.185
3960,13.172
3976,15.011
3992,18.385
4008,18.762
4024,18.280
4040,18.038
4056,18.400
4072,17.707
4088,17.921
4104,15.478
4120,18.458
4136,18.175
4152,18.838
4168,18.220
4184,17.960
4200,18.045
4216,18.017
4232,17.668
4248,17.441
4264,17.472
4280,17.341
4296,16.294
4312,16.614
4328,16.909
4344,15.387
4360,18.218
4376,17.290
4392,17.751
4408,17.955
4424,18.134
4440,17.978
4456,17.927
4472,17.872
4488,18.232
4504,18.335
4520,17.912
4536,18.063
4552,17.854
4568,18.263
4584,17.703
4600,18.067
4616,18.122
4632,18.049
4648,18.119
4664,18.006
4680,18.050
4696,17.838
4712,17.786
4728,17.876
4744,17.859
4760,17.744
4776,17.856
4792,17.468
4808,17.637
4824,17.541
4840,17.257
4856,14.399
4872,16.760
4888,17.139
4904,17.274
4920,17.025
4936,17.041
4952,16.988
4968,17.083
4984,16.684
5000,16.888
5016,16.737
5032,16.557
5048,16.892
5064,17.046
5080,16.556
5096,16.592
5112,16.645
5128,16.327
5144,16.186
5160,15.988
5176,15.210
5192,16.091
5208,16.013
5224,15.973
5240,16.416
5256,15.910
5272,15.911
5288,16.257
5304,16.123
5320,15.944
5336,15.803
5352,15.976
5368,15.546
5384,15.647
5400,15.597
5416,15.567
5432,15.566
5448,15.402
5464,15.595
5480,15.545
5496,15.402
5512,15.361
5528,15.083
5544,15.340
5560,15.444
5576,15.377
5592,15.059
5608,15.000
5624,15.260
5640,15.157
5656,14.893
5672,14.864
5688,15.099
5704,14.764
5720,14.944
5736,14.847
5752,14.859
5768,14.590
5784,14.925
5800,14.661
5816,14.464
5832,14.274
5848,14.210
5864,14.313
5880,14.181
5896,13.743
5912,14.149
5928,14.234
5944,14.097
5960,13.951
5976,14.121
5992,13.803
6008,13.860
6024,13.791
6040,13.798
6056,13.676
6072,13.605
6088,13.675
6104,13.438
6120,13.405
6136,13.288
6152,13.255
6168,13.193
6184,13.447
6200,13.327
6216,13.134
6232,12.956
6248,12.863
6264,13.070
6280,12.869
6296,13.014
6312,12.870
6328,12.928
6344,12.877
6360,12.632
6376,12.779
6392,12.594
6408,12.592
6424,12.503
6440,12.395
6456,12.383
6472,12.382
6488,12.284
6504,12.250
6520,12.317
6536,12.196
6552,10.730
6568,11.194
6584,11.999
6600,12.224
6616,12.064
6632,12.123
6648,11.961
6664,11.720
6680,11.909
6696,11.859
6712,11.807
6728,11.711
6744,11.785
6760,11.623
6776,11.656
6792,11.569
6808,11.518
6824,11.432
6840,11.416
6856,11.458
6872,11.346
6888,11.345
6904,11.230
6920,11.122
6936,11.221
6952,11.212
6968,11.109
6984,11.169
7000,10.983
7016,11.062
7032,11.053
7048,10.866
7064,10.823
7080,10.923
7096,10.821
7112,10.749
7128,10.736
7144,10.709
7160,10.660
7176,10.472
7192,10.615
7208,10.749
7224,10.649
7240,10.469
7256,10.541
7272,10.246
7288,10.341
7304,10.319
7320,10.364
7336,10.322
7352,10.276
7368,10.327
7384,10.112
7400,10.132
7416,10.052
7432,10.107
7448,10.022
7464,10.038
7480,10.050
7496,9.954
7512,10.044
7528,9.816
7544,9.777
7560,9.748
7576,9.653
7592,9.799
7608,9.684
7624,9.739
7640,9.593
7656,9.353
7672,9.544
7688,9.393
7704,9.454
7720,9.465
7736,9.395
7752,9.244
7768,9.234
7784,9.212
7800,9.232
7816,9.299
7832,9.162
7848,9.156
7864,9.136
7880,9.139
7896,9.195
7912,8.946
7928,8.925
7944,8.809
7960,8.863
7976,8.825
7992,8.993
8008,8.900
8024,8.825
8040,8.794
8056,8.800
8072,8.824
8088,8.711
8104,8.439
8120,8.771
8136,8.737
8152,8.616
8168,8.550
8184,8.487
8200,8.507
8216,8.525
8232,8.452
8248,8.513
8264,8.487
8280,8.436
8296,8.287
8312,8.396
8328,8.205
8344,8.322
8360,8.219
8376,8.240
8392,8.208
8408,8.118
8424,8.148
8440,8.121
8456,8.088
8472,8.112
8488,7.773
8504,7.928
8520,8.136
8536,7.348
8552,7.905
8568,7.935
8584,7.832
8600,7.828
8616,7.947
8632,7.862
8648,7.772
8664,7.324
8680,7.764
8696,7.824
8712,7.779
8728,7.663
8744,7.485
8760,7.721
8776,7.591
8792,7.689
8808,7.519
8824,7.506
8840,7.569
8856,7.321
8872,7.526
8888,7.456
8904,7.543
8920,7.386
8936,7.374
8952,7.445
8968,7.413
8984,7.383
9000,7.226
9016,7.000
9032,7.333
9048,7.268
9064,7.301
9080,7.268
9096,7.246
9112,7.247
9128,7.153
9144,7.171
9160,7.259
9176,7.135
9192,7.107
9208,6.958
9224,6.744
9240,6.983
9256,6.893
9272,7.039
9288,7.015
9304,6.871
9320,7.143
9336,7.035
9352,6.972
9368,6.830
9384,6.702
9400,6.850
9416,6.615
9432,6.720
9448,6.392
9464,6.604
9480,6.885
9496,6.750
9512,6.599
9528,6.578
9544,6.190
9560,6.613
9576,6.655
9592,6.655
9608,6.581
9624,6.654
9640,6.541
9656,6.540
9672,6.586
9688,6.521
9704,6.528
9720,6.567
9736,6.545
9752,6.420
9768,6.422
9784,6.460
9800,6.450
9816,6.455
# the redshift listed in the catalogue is 0.00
